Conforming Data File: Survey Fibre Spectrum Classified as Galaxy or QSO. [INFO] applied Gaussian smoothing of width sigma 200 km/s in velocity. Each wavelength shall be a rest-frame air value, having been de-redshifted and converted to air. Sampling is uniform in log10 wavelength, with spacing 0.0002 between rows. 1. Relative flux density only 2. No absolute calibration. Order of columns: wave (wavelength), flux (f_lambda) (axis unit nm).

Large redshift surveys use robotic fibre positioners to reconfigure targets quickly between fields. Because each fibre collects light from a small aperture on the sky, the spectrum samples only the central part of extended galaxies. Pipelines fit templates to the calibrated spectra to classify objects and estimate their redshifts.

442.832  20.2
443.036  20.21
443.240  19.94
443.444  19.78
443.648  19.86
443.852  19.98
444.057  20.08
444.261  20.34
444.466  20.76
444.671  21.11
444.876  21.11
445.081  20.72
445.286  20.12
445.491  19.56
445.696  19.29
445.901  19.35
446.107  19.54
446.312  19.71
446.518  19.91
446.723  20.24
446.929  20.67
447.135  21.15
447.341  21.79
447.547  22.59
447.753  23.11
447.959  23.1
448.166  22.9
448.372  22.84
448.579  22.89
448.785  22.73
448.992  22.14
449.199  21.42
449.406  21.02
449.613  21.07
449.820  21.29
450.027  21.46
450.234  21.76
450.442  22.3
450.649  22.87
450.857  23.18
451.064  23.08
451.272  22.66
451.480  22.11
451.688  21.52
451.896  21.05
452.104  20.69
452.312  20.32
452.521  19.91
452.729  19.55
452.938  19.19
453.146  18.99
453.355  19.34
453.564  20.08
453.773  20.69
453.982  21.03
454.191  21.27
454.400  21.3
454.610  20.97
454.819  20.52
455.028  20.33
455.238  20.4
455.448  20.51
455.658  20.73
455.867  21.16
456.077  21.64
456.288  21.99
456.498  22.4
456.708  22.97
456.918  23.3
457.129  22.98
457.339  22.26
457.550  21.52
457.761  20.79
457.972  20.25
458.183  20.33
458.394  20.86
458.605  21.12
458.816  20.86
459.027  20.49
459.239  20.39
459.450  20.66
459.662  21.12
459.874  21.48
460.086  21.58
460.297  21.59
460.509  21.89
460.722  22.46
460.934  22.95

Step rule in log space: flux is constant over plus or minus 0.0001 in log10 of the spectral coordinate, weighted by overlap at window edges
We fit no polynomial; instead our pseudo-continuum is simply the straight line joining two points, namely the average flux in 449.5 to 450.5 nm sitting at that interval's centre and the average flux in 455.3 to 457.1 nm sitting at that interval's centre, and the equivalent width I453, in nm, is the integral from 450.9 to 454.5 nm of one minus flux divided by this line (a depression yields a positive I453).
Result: 0.146 nm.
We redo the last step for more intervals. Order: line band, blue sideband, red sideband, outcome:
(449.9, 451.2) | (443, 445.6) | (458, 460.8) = -0.11 nm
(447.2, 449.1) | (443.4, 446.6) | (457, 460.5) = -0.22 nm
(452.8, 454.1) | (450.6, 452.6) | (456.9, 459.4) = 0.10 nm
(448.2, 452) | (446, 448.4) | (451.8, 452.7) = -0.23 nm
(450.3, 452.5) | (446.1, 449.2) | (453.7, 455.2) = -0.07 nm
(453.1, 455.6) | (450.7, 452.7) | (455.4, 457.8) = 0.15 nm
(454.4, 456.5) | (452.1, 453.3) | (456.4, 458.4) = -0.01 nm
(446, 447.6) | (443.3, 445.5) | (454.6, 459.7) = -0.01 nm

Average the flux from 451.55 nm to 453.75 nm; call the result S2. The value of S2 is 20.1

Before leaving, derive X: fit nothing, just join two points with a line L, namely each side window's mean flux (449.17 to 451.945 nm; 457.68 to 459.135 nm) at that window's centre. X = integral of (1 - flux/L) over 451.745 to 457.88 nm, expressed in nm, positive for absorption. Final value 0.079 nm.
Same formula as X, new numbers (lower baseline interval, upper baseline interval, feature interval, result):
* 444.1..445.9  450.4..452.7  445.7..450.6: -0.118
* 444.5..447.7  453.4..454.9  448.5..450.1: -0.087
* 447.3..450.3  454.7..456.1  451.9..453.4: 0.106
